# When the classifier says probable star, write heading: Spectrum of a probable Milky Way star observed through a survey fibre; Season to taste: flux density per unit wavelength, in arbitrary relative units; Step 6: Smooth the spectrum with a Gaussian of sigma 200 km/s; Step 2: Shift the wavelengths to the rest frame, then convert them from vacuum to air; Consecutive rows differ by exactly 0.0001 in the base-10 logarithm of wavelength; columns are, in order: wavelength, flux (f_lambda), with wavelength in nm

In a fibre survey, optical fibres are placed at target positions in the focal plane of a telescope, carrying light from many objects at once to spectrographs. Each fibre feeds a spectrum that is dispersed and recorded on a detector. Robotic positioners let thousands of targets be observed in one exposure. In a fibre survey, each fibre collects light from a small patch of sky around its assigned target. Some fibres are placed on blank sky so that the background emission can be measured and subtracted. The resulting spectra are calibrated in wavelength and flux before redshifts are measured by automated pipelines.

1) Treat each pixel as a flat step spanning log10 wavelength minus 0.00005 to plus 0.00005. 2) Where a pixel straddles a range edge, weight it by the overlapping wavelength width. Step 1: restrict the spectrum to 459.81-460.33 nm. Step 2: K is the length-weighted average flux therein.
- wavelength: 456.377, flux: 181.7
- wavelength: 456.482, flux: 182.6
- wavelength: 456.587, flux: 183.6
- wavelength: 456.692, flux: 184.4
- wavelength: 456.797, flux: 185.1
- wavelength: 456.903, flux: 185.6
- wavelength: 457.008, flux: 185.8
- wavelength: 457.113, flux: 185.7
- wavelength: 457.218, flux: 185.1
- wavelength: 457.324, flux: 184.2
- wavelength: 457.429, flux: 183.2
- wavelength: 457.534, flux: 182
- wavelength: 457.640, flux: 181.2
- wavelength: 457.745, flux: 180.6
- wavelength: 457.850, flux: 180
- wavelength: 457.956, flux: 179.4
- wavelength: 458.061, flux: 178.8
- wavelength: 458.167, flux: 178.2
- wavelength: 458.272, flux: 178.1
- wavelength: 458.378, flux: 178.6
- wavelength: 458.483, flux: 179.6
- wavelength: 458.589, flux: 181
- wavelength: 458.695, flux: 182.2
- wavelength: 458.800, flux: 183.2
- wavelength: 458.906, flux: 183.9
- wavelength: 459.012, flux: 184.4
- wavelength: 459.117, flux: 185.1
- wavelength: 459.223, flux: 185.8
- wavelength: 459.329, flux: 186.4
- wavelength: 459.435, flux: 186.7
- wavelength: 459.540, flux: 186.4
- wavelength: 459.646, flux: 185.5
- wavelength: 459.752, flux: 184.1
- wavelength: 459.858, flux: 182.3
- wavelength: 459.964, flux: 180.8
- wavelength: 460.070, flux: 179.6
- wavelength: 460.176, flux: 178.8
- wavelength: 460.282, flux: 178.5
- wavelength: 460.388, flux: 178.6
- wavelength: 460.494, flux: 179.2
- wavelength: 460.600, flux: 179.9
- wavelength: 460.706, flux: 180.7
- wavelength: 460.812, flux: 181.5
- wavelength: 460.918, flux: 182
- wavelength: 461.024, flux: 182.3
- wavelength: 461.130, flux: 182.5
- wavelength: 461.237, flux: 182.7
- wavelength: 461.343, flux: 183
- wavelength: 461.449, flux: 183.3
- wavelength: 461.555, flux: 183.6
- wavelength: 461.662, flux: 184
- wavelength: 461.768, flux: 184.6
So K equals 180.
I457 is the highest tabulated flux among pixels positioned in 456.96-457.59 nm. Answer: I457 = 185.8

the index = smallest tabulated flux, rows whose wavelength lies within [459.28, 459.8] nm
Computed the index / 184.1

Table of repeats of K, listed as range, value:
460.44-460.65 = 180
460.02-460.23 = 179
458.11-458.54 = 179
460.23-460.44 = 179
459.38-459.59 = 187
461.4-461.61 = 183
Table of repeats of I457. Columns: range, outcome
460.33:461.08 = 182.3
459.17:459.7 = 186.7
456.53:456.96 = 185.6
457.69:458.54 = 180.6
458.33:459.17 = 185.1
